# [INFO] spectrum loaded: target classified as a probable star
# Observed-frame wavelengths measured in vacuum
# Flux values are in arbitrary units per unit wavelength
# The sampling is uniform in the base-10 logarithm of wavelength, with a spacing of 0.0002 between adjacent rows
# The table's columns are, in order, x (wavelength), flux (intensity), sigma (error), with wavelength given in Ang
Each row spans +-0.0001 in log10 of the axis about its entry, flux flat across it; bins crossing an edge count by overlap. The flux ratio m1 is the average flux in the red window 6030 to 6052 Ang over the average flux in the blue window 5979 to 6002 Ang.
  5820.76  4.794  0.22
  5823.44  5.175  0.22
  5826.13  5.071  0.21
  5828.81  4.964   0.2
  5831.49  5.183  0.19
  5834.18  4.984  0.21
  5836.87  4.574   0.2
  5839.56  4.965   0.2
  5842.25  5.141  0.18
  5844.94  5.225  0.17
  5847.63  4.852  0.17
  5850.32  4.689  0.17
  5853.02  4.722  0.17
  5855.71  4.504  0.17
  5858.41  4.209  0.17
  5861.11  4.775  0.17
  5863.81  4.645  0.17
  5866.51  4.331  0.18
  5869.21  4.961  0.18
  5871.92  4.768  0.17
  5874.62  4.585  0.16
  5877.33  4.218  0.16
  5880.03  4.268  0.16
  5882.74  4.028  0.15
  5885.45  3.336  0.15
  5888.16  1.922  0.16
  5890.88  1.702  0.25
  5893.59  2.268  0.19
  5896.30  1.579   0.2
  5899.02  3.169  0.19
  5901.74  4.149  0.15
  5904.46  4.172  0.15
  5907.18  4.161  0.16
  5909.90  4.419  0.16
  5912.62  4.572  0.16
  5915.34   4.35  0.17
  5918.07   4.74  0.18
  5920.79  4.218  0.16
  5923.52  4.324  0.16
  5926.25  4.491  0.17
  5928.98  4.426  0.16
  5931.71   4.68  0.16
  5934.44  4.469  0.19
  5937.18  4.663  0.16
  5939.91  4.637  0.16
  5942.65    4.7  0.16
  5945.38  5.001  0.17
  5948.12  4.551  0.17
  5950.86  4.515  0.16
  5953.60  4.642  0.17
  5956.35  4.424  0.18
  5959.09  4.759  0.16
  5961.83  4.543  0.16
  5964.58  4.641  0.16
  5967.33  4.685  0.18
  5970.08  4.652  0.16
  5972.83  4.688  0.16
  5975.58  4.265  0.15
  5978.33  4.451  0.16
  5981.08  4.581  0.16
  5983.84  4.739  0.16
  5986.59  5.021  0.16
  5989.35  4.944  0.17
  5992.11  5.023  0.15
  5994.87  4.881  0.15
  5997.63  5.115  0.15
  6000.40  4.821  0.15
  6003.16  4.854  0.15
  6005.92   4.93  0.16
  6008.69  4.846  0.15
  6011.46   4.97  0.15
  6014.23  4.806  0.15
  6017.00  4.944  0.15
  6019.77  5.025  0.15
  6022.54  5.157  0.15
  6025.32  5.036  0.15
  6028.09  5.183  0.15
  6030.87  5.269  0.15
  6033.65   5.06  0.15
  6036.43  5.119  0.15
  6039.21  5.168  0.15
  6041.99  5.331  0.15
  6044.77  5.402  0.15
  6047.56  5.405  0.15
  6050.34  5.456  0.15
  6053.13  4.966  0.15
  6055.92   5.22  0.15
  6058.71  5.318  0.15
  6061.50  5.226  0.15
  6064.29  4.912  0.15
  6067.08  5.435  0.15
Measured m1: 1.1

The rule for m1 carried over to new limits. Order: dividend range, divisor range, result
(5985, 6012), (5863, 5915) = 1.32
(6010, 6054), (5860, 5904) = 1.40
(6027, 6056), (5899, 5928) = 1.22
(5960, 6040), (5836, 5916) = 1.19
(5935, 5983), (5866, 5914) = 1.25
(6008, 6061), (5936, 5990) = 1.11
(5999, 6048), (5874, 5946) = 1.28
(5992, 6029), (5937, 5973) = 1.07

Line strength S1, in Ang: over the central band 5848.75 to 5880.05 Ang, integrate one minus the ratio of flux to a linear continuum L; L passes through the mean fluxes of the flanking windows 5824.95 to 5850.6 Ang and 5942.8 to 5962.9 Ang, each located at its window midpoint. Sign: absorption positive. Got 2.1 Ang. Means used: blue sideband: 4.98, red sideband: 4.64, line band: 4.57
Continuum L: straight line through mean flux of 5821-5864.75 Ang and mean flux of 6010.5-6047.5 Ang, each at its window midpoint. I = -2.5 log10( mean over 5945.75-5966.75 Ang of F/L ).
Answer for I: 0.09 mag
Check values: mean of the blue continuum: 4.85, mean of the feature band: 4.6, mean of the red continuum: 5.13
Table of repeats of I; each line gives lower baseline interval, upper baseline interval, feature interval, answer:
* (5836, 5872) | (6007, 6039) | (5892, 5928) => 0.24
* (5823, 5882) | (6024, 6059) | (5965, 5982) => 0.11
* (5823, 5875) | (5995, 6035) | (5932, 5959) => 0.07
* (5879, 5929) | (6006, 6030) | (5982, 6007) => -0.04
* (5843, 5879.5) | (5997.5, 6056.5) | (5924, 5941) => 0.07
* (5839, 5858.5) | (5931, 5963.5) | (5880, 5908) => 0.46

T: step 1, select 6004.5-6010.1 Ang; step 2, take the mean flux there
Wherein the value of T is 4.89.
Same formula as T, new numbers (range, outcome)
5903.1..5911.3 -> 4.25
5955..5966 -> 4.59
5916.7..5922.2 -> 4.48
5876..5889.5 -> 3.56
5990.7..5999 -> 5.01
